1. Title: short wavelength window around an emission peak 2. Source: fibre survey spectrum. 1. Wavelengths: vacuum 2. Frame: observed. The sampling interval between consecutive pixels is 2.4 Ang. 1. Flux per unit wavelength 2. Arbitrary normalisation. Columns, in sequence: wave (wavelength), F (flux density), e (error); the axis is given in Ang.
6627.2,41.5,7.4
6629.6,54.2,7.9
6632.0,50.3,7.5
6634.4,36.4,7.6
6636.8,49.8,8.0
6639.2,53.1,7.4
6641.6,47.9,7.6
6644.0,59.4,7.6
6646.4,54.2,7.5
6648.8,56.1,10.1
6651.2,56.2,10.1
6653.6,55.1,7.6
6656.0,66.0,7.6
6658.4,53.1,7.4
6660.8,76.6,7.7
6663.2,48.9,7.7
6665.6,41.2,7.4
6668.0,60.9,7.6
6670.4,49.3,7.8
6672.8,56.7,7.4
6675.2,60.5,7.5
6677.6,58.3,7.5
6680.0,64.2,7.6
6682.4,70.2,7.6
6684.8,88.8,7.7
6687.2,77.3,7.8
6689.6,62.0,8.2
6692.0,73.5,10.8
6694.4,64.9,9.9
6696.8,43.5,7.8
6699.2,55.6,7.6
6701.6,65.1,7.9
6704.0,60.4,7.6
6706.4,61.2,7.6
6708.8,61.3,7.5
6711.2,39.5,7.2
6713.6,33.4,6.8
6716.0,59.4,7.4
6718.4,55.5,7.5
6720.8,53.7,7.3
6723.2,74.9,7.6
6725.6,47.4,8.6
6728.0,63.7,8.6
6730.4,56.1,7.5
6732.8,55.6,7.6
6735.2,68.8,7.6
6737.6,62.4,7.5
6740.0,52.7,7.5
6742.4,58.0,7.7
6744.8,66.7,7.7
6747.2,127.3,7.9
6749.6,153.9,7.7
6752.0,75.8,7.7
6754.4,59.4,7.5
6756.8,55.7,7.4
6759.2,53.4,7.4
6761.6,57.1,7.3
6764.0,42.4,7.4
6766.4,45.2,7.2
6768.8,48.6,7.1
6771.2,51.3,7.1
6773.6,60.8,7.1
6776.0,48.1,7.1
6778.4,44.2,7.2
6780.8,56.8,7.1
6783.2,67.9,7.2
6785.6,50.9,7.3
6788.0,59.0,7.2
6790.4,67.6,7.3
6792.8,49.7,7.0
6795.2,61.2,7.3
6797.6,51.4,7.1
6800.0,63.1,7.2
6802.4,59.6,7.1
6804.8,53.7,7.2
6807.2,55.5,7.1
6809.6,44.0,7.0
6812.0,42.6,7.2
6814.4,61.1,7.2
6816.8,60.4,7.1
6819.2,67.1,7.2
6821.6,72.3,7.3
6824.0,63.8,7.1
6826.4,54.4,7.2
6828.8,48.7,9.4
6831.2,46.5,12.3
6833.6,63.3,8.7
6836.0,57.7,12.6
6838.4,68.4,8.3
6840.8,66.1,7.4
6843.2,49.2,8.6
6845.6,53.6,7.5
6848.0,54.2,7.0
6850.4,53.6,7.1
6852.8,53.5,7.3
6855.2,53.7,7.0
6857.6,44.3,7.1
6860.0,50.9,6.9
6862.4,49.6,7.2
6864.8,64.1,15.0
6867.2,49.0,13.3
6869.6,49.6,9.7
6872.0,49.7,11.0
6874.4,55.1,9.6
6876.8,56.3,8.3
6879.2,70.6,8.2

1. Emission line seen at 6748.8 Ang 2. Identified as [O III] 5007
